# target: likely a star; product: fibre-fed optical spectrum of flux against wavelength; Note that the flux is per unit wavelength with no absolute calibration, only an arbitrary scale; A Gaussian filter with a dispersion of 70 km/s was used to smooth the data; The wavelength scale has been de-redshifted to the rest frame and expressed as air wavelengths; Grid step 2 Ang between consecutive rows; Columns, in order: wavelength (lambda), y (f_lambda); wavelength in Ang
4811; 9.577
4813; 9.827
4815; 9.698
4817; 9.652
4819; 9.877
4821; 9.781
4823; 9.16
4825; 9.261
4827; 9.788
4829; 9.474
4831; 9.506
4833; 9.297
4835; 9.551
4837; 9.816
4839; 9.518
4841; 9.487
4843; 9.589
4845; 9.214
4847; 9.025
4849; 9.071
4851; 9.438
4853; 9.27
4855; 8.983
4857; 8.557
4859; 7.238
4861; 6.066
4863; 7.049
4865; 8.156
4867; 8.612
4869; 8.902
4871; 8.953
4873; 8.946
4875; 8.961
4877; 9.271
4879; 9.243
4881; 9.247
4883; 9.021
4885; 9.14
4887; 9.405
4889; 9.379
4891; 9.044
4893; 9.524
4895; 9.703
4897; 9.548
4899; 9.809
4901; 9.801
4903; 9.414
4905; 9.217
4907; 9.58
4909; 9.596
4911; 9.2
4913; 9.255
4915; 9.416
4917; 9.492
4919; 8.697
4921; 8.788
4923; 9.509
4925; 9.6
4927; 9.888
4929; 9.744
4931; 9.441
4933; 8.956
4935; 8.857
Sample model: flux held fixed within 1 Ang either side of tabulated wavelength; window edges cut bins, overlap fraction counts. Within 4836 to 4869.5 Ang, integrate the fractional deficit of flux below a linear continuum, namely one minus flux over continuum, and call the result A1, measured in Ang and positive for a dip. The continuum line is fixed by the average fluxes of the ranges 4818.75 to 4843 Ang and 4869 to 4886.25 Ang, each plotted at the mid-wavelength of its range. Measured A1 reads 2.26 Ang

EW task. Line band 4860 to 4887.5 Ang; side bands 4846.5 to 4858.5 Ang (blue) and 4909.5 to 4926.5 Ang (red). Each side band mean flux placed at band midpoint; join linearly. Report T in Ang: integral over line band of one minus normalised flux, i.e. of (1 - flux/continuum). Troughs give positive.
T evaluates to 1.4 Ang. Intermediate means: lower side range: 8.98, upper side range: 9.27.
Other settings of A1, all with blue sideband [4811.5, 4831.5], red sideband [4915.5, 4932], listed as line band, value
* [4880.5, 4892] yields 0.33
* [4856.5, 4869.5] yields 2.45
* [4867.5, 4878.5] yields 0.58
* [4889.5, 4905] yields -0.12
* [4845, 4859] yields 0.89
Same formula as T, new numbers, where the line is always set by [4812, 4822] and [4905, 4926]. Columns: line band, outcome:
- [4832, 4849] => 0.4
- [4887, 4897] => 0.0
